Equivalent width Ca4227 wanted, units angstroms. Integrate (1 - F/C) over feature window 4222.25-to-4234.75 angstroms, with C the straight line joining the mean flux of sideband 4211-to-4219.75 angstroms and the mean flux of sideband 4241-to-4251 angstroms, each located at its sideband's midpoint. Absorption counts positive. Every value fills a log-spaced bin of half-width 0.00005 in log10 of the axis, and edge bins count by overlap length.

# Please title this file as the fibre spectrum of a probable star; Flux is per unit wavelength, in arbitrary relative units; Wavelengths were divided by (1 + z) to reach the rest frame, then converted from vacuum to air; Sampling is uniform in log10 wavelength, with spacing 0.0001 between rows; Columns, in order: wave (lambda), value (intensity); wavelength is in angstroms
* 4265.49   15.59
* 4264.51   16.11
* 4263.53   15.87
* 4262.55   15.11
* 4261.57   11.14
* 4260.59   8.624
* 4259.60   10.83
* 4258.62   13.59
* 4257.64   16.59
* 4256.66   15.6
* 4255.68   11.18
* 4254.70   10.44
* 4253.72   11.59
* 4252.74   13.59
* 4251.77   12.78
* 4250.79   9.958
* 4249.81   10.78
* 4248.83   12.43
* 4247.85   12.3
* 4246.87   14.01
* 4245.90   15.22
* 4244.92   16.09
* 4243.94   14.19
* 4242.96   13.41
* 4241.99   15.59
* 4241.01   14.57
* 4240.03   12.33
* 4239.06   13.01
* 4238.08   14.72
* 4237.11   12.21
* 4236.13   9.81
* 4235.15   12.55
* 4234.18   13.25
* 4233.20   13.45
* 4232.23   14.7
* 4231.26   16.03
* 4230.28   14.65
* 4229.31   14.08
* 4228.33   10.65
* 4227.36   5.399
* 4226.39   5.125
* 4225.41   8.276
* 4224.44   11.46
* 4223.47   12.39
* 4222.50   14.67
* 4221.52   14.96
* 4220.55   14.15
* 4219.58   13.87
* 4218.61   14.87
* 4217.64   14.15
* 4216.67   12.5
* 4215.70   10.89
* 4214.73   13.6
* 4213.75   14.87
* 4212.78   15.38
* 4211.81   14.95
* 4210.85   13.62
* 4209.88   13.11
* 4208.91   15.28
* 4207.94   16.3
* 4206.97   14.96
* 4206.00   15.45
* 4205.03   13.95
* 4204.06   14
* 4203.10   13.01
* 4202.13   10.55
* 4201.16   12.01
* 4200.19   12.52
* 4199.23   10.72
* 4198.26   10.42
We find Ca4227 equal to 1.8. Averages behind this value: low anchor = 13.9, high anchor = 13.5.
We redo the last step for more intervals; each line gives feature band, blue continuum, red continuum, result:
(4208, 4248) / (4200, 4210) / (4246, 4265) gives 0.37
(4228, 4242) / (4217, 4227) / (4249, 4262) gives -1.36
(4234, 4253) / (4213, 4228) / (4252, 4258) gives -0.55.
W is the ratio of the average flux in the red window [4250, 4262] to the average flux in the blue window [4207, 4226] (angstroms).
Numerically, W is 0.9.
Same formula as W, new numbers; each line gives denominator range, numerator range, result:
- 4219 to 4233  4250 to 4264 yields 1.03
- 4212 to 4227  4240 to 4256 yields 1.02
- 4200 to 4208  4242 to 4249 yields 1.04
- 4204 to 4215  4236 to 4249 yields 0.93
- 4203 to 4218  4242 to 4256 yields 0.91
